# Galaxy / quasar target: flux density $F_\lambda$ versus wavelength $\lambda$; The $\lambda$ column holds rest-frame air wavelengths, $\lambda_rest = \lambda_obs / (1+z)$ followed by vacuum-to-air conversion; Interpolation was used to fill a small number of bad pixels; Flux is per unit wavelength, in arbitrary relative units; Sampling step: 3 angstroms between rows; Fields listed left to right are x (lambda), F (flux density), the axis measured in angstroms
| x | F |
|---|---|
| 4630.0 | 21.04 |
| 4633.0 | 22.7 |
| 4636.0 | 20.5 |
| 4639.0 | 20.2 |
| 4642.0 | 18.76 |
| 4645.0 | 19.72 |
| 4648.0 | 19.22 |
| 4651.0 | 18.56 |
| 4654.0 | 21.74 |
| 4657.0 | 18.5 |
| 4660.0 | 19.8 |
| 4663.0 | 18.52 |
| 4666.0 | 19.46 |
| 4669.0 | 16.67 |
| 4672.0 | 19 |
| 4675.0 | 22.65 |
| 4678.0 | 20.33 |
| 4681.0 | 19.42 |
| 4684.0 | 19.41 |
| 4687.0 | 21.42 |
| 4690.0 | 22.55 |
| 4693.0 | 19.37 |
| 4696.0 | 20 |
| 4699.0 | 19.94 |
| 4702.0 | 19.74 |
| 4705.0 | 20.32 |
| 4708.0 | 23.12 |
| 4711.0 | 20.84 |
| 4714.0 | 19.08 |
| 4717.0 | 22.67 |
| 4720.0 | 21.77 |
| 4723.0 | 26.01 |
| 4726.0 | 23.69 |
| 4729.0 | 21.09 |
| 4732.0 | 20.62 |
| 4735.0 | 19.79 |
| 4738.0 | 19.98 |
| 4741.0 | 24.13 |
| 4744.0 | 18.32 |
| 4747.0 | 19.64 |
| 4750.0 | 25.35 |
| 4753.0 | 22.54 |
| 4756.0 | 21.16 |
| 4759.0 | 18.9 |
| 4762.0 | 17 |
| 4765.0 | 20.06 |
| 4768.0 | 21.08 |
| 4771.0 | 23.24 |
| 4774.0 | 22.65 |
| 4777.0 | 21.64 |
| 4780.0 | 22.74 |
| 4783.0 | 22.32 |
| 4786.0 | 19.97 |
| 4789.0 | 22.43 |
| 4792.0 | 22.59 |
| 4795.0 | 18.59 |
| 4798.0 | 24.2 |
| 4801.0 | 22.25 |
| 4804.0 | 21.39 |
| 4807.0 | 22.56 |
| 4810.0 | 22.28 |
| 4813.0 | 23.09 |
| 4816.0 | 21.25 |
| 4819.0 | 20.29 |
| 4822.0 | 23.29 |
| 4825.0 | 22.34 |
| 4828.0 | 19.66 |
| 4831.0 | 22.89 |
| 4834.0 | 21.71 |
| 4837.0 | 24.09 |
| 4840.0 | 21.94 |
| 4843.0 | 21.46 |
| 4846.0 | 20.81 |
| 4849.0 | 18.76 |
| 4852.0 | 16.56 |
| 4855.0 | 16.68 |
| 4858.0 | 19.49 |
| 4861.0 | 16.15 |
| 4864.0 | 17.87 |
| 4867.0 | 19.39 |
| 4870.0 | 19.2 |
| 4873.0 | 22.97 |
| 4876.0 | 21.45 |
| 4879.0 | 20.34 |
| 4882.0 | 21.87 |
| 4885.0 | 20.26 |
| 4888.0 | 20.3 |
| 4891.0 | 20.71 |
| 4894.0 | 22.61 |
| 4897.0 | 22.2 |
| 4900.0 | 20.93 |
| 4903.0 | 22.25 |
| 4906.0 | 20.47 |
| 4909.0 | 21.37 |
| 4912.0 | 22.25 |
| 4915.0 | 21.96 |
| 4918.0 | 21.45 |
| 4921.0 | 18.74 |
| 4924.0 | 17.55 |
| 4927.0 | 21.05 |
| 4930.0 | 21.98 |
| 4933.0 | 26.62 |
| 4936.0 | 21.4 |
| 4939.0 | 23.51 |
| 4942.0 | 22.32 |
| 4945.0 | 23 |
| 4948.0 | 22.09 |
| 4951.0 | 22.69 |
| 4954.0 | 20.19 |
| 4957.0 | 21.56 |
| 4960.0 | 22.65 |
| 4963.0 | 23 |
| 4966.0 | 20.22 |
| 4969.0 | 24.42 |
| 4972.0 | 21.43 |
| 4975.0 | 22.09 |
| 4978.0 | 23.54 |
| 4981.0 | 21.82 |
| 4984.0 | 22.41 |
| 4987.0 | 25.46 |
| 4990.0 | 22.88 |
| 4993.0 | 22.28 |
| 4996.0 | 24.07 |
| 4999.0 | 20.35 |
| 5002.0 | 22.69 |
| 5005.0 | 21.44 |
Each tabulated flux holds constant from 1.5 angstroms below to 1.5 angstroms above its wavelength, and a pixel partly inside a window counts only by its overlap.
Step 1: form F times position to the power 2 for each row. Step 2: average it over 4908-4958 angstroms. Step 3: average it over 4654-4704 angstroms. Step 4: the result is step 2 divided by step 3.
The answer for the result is 1.2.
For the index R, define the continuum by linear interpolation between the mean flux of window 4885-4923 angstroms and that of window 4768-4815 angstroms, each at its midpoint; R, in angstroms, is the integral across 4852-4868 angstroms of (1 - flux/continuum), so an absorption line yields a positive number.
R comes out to 2.8 angstroms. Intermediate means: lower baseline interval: 22.1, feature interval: 17.7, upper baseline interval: 21.2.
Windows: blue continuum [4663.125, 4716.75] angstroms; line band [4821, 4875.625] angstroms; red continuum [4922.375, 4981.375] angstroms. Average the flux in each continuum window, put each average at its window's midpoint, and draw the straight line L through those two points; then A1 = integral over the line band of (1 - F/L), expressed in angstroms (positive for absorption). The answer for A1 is 2.8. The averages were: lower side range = 20.2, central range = 20.3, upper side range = 22.2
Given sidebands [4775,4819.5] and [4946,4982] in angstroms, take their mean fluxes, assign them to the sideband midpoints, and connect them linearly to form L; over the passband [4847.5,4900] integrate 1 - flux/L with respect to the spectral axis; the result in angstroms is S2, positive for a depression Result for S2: 5.2 angstroms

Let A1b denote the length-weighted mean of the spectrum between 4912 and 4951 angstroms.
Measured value 21.9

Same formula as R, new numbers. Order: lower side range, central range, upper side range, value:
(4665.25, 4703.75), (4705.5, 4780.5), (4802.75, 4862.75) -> -4.1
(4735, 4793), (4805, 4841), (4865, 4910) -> -1.6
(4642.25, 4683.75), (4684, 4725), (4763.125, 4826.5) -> -2.0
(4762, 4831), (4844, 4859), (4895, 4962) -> 2.2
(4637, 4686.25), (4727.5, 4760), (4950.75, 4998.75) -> -1.2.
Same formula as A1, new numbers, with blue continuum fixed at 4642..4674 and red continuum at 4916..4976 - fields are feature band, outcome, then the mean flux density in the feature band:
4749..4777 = -1.6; 21.3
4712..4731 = -2.4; 22.3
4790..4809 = -1.3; 22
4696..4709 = -0.7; 20.6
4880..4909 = 0.2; 21.3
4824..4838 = -0.8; 22.1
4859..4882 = 1.5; 19.8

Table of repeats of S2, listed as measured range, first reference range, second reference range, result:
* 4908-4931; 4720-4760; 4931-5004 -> 1.69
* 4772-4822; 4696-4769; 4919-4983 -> -1.37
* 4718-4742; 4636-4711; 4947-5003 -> -1.98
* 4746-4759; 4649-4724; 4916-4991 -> -0.67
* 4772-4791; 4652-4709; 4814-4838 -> -0.59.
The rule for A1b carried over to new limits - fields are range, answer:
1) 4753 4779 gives 20.9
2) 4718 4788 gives 21.5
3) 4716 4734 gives 22.6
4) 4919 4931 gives 19.8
